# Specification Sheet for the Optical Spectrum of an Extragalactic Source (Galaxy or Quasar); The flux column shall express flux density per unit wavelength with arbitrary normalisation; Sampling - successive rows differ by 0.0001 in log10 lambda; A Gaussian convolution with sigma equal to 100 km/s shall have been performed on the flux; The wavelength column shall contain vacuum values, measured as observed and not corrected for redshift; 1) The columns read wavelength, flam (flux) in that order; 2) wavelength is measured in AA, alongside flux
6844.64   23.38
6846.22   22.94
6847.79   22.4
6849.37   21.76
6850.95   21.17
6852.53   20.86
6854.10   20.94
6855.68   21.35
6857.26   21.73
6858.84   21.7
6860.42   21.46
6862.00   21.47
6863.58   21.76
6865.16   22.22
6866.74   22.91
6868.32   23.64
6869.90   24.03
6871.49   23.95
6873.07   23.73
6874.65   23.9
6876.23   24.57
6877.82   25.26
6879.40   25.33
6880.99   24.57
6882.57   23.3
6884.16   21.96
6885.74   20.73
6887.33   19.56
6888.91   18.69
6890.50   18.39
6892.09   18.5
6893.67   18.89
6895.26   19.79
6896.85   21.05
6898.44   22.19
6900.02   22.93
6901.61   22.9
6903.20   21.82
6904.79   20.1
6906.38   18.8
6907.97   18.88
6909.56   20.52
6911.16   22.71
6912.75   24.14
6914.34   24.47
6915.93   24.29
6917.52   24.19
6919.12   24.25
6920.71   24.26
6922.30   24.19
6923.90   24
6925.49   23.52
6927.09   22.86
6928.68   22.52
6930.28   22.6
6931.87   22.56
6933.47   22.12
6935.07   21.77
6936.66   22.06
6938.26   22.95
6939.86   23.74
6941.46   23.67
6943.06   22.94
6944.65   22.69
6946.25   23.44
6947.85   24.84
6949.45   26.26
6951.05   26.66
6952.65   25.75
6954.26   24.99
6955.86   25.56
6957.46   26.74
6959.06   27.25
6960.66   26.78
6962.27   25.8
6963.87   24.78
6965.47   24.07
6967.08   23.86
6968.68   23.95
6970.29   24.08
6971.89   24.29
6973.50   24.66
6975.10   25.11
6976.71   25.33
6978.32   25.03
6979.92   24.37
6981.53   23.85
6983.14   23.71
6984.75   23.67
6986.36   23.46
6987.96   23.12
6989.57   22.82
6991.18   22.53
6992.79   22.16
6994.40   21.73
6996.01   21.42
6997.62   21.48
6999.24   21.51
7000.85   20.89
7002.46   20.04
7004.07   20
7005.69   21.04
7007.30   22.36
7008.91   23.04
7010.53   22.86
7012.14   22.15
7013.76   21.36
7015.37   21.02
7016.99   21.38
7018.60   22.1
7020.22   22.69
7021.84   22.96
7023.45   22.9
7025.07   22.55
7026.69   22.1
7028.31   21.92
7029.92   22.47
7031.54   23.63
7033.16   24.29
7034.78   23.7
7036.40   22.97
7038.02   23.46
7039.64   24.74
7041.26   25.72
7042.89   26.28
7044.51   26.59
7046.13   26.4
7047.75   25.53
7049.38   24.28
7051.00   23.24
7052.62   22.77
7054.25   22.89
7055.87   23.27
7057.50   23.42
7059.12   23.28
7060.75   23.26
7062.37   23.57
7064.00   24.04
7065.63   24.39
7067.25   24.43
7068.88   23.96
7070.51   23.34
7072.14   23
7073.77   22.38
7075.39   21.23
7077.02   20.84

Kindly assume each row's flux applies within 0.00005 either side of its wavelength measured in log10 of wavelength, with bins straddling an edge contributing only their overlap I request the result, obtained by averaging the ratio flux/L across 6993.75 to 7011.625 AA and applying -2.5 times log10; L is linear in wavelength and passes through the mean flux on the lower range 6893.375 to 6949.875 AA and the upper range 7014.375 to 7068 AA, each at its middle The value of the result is 0.087 mag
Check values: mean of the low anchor 22.6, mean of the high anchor 23.6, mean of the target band 21.5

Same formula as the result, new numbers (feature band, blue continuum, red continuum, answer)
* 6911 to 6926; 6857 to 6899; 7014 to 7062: -0.078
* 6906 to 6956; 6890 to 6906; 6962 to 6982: -0.047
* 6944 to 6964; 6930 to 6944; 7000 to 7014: -0.141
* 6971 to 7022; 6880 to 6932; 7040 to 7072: 0.032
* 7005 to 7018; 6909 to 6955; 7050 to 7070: 0.079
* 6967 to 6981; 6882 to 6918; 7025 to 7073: -0.093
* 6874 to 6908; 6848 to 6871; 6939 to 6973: 0.067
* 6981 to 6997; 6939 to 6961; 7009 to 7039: 0.044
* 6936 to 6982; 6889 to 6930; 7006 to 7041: -0.111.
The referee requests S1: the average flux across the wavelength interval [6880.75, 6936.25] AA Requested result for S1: 21.9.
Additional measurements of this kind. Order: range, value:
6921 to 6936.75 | 22.9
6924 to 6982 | 24.3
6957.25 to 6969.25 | 25.4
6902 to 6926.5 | 22.7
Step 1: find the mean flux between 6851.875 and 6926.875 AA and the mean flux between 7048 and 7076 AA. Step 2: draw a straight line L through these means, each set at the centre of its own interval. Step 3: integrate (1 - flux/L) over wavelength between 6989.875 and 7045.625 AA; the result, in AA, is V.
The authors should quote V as 1.2 AA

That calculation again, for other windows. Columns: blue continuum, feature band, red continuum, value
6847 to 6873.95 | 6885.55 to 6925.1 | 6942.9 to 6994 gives 2.61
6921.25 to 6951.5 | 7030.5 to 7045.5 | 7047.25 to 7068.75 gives -0.59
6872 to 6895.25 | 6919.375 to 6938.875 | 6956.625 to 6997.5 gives 0.00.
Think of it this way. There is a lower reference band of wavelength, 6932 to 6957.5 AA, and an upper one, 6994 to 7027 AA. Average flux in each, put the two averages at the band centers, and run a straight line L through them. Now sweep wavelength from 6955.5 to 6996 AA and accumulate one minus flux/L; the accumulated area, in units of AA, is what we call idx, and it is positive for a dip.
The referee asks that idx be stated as -2.3 AA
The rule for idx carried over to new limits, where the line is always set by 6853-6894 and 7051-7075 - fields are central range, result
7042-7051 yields -0.9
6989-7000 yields 0.5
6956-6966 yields -1.4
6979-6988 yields -0.4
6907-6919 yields -0.2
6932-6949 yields -0.4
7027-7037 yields 0.0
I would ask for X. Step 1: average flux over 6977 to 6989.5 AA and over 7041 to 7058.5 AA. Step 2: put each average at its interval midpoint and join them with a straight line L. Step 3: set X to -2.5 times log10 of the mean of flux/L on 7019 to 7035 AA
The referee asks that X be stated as 0.07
